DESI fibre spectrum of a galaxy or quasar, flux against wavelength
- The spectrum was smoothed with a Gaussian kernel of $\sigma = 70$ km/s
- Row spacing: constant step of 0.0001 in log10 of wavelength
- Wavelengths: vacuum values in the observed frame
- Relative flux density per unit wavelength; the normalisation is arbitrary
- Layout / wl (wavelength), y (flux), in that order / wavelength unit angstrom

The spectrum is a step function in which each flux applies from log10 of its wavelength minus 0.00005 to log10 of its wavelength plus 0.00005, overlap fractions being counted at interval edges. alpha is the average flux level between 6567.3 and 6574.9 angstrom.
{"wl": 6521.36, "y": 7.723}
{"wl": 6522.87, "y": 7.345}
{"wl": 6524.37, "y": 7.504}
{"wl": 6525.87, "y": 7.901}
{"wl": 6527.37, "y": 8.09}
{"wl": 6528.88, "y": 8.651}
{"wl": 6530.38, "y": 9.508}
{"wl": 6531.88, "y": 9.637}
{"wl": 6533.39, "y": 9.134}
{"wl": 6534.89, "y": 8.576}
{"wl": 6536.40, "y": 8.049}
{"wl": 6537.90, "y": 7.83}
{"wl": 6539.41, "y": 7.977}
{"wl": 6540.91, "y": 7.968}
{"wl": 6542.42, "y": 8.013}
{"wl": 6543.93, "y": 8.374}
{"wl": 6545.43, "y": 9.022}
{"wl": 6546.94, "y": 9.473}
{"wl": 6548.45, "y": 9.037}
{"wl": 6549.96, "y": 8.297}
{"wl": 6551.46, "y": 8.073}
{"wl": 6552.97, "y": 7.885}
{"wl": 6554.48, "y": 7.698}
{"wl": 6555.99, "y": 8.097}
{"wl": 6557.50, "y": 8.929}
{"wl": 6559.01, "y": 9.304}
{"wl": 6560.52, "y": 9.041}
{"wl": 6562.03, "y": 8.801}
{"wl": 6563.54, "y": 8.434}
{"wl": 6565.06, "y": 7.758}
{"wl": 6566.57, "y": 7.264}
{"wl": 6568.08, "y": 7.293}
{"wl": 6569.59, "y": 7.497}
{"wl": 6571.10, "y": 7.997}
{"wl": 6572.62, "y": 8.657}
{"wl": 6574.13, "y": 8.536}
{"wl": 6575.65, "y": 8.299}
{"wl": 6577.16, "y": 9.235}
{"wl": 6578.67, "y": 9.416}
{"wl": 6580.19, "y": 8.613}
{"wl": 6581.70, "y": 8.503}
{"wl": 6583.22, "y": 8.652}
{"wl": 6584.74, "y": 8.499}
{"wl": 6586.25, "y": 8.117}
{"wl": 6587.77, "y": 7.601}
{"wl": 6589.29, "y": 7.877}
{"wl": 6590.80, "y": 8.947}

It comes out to 7.99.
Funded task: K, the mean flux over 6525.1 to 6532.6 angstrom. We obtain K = 8.76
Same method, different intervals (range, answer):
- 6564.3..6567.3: 7.51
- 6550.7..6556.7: 7.95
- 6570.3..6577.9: 8.53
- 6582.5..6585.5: 8.58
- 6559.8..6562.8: 8.92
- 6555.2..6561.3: 8.84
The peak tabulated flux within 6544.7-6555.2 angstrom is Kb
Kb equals 9.473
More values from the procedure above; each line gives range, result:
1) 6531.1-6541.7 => 9.637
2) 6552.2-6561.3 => 9.304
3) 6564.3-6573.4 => 8.657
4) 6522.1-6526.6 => 7.901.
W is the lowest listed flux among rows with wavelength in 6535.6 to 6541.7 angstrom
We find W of 7.83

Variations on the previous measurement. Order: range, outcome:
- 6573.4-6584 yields 8.299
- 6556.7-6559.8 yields 8.929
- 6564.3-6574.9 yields 7.264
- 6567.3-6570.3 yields 7.293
